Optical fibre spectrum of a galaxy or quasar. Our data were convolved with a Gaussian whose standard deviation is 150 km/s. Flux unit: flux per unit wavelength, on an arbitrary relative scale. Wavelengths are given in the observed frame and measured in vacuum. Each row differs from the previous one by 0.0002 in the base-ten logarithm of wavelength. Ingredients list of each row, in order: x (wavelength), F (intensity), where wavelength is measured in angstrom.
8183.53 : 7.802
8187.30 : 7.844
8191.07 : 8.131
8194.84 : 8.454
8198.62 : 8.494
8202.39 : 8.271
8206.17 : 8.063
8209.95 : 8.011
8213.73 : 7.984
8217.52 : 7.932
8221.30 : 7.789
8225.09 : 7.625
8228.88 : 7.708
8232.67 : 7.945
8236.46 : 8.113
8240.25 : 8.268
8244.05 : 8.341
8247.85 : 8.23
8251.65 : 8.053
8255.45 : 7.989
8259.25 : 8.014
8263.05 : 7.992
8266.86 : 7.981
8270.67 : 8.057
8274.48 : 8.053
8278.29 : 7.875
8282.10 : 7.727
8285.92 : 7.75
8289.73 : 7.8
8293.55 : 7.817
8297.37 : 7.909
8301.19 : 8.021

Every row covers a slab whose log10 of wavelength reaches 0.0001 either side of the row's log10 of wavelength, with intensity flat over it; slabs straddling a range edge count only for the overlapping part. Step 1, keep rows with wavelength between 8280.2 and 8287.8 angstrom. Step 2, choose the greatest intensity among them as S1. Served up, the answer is 7.75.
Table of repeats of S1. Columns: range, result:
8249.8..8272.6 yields 8.057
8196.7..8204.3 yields 8.494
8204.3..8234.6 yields 8.063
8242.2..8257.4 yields 8.341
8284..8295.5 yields 7.817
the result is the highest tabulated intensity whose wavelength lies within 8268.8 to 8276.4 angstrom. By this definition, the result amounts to 8.057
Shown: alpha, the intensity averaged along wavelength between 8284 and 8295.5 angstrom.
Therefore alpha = 7.79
